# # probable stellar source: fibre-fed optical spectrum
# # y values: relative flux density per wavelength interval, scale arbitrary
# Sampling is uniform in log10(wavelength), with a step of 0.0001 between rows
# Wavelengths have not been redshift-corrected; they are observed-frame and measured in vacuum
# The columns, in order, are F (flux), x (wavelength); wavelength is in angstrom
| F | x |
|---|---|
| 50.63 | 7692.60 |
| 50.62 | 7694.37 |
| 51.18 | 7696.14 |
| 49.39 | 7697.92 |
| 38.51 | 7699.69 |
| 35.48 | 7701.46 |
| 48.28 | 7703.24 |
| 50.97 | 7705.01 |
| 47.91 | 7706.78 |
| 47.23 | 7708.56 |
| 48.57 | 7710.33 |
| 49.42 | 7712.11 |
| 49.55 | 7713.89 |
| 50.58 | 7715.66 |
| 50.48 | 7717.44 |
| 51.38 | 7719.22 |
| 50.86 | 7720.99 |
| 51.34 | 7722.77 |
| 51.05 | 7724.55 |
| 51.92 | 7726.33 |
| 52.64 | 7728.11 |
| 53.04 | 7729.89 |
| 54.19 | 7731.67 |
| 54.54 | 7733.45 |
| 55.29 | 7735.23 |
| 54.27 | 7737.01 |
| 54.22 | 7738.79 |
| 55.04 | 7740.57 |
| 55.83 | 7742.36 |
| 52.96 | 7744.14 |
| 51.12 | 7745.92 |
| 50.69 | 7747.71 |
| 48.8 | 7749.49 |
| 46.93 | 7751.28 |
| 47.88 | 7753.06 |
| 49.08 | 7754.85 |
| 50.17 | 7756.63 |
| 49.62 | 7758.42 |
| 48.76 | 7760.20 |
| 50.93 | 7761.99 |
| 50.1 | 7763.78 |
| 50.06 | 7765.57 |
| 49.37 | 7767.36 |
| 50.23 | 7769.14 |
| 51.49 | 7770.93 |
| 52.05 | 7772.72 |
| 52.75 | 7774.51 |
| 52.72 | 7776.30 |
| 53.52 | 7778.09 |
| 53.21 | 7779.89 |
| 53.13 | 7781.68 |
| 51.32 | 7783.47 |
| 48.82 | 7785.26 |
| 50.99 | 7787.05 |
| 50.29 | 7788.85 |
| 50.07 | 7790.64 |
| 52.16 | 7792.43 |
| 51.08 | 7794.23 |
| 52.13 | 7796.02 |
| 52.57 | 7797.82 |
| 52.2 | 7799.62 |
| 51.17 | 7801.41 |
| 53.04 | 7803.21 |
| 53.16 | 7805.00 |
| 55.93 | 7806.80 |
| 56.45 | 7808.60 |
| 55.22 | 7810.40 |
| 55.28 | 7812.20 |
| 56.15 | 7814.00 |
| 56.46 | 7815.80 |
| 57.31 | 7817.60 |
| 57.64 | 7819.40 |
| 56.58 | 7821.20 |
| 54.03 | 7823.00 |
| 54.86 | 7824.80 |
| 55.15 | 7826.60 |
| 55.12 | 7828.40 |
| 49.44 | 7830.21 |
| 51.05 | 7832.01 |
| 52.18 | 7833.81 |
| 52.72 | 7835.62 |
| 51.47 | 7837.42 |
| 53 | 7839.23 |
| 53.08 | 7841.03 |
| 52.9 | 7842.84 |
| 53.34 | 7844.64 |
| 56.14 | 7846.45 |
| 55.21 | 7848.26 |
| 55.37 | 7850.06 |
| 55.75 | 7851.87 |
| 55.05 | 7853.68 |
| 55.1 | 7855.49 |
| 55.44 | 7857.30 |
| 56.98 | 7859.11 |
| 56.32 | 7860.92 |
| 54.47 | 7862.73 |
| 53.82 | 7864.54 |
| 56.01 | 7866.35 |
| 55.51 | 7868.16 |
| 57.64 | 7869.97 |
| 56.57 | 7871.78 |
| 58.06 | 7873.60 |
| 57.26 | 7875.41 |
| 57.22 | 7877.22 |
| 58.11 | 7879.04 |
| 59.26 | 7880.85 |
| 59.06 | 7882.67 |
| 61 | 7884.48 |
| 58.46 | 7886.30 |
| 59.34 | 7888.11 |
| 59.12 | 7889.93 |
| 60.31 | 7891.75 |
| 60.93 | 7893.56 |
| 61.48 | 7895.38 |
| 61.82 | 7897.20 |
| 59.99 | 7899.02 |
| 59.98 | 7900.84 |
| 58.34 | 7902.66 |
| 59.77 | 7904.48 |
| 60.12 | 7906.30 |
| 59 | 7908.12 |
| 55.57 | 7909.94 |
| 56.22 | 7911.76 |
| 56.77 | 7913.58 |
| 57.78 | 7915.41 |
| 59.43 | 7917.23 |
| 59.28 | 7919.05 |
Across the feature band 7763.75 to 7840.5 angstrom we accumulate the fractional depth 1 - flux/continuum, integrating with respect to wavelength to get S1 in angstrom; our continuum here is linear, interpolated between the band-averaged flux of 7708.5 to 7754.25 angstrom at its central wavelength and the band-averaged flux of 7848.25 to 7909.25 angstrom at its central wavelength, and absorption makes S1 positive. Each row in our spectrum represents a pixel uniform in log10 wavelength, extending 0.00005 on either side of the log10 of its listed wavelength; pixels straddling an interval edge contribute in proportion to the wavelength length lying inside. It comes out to 2.4 angstrom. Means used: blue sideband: 51.6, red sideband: 57.9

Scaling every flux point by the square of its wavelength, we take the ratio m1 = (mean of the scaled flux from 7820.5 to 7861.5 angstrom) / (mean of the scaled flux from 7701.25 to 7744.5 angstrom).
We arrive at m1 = 1.09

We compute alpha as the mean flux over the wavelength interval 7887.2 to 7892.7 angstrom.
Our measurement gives 59.7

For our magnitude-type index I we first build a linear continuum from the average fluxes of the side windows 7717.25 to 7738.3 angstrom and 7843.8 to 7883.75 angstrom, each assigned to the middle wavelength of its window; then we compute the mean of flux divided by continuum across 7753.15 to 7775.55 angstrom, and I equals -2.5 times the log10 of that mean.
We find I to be 0.07 mag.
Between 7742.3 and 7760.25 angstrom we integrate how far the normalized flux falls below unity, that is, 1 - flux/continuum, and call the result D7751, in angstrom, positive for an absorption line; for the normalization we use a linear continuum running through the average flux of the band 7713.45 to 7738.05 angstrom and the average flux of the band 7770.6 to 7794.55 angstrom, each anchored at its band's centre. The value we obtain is 0.7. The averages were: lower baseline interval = 52.3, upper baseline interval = 51.7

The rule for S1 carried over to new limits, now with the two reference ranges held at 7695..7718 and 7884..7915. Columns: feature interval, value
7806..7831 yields -0.5 angstrom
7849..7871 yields 0.5 angstrom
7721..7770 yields -1.6 angstrom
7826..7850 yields 1.0 angstrom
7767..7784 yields -0.1 angstrom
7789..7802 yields 0.3 angstrom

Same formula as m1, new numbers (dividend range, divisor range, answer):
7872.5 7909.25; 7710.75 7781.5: 1.20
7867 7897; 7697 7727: 1.27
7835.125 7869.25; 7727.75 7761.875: 1.08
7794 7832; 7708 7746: 1.06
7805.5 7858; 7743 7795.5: 1.09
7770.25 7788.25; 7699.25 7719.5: 1.12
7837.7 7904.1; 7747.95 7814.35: 1.13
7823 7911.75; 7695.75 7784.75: 1.15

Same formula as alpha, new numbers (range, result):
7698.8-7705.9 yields 43.4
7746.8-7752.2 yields 48.8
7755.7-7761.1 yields 49.6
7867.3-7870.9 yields 56.7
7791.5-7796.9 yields 51.8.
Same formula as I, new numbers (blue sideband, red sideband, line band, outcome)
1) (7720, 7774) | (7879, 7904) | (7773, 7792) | 0.04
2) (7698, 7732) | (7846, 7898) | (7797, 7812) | 0.00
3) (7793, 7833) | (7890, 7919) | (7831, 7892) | 0.02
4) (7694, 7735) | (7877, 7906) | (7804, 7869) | 0.04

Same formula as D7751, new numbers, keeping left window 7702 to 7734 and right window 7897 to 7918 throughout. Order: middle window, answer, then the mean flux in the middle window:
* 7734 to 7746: -0.7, 54.3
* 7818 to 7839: 0.6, 53.7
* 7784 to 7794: 0.6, 50.5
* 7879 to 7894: -0.5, 59.6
